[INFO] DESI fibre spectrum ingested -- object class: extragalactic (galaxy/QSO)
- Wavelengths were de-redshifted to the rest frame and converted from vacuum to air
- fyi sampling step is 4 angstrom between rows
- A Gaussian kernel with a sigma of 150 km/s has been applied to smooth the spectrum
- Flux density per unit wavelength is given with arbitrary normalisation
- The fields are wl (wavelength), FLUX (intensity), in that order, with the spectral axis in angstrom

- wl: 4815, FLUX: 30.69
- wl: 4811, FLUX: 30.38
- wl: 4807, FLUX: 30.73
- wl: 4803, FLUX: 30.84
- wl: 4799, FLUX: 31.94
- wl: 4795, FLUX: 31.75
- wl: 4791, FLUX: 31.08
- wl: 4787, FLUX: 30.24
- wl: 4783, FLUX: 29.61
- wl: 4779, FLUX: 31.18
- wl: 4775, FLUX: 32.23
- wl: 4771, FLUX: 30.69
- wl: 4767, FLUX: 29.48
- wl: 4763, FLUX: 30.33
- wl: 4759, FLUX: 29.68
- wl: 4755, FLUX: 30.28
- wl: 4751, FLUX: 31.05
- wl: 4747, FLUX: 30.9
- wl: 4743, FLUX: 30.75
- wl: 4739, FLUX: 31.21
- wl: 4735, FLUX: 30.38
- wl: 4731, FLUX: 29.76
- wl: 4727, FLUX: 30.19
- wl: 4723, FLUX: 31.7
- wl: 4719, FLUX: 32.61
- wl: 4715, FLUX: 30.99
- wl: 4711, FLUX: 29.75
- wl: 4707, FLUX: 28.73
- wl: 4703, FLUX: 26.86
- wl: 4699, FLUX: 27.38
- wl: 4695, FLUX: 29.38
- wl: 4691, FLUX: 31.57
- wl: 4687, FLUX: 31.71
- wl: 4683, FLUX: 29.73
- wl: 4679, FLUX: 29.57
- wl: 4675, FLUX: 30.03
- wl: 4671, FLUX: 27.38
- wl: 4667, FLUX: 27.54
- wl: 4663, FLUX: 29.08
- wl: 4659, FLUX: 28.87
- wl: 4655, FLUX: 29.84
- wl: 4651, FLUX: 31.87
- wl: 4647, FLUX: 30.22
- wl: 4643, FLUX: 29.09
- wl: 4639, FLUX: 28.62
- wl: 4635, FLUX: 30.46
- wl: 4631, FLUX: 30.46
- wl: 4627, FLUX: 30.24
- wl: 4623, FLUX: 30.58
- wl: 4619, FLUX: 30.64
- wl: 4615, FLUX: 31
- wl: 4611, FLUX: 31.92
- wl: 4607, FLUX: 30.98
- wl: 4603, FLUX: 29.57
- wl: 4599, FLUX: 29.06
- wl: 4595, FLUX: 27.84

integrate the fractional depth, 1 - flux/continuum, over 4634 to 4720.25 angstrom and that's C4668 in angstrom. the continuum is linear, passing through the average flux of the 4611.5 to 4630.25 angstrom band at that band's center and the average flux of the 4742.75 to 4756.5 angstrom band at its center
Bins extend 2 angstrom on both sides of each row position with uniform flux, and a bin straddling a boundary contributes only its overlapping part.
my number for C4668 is 3.27 angstrom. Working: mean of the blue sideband 30.7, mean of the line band 29.6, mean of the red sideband 30.8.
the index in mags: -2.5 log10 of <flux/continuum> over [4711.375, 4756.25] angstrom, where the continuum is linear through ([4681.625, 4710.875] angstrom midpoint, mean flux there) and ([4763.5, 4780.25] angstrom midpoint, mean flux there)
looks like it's -0.03 mag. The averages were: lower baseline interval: 29.4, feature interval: 30.9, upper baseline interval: 30.8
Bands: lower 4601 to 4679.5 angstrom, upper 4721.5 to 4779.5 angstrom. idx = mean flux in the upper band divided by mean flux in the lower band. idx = 1.0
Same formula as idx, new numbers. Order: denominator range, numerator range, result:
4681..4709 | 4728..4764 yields 1.04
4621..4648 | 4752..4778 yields 1.02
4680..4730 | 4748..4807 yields 1.02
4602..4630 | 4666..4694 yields 0.97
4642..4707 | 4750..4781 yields 1.04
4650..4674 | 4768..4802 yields 1.07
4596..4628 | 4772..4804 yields 1.02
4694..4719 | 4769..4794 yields 1.06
